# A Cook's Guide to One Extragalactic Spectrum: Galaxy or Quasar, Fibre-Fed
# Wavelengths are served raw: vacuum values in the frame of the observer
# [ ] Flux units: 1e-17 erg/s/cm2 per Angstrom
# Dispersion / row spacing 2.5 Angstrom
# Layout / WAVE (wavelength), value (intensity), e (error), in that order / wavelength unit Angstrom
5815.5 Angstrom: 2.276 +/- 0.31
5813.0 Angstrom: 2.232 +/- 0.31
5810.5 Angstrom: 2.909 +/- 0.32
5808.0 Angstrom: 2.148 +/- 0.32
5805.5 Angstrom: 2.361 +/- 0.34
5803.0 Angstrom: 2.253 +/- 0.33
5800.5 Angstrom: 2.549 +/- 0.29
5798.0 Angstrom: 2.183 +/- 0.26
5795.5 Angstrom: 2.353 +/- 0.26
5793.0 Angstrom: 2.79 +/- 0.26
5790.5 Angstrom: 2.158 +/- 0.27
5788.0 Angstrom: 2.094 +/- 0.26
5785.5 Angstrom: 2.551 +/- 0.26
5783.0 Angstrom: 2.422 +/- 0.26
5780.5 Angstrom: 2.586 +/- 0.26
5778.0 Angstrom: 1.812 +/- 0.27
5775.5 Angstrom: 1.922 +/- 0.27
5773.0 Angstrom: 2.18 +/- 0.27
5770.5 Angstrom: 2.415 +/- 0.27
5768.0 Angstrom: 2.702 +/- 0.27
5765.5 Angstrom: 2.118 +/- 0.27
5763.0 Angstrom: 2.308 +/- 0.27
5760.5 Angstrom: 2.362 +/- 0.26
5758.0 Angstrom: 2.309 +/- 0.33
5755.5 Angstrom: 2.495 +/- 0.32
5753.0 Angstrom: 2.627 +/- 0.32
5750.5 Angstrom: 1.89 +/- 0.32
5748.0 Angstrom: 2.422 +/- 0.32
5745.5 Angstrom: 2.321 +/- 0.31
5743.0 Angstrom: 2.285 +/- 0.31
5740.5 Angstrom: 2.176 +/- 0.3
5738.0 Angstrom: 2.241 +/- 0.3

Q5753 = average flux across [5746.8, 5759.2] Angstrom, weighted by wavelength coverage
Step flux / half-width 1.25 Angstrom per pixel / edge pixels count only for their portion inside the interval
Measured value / 2.35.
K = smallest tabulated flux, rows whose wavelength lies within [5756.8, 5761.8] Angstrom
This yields 2.309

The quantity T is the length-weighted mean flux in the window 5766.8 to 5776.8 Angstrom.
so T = 2.3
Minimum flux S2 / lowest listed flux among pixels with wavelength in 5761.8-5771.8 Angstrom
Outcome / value 2.118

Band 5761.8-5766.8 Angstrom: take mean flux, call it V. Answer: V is 2.22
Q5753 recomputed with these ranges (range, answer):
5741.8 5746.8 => 2.3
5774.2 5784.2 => 2.18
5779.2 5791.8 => 2.36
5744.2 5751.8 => 2.21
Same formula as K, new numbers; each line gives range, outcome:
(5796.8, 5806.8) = 2.183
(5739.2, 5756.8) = 1.89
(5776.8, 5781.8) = 1.812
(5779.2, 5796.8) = 2.094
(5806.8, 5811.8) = 2.148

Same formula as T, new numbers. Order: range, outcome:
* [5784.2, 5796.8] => 2.39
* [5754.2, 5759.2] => 2.41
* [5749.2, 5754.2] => 2.26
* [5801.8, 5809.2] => 2.25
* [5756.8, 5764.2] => 2.33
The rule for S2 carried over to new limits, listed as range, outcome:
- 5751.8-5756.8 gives 2.495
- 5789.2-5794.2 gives 2.158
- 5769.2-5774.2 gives 2.18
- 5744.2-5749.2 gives 2.321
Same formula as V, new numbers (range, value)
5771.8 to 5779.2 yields 1.97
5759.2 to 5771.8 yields 2.38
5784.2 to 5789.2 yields 2.33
